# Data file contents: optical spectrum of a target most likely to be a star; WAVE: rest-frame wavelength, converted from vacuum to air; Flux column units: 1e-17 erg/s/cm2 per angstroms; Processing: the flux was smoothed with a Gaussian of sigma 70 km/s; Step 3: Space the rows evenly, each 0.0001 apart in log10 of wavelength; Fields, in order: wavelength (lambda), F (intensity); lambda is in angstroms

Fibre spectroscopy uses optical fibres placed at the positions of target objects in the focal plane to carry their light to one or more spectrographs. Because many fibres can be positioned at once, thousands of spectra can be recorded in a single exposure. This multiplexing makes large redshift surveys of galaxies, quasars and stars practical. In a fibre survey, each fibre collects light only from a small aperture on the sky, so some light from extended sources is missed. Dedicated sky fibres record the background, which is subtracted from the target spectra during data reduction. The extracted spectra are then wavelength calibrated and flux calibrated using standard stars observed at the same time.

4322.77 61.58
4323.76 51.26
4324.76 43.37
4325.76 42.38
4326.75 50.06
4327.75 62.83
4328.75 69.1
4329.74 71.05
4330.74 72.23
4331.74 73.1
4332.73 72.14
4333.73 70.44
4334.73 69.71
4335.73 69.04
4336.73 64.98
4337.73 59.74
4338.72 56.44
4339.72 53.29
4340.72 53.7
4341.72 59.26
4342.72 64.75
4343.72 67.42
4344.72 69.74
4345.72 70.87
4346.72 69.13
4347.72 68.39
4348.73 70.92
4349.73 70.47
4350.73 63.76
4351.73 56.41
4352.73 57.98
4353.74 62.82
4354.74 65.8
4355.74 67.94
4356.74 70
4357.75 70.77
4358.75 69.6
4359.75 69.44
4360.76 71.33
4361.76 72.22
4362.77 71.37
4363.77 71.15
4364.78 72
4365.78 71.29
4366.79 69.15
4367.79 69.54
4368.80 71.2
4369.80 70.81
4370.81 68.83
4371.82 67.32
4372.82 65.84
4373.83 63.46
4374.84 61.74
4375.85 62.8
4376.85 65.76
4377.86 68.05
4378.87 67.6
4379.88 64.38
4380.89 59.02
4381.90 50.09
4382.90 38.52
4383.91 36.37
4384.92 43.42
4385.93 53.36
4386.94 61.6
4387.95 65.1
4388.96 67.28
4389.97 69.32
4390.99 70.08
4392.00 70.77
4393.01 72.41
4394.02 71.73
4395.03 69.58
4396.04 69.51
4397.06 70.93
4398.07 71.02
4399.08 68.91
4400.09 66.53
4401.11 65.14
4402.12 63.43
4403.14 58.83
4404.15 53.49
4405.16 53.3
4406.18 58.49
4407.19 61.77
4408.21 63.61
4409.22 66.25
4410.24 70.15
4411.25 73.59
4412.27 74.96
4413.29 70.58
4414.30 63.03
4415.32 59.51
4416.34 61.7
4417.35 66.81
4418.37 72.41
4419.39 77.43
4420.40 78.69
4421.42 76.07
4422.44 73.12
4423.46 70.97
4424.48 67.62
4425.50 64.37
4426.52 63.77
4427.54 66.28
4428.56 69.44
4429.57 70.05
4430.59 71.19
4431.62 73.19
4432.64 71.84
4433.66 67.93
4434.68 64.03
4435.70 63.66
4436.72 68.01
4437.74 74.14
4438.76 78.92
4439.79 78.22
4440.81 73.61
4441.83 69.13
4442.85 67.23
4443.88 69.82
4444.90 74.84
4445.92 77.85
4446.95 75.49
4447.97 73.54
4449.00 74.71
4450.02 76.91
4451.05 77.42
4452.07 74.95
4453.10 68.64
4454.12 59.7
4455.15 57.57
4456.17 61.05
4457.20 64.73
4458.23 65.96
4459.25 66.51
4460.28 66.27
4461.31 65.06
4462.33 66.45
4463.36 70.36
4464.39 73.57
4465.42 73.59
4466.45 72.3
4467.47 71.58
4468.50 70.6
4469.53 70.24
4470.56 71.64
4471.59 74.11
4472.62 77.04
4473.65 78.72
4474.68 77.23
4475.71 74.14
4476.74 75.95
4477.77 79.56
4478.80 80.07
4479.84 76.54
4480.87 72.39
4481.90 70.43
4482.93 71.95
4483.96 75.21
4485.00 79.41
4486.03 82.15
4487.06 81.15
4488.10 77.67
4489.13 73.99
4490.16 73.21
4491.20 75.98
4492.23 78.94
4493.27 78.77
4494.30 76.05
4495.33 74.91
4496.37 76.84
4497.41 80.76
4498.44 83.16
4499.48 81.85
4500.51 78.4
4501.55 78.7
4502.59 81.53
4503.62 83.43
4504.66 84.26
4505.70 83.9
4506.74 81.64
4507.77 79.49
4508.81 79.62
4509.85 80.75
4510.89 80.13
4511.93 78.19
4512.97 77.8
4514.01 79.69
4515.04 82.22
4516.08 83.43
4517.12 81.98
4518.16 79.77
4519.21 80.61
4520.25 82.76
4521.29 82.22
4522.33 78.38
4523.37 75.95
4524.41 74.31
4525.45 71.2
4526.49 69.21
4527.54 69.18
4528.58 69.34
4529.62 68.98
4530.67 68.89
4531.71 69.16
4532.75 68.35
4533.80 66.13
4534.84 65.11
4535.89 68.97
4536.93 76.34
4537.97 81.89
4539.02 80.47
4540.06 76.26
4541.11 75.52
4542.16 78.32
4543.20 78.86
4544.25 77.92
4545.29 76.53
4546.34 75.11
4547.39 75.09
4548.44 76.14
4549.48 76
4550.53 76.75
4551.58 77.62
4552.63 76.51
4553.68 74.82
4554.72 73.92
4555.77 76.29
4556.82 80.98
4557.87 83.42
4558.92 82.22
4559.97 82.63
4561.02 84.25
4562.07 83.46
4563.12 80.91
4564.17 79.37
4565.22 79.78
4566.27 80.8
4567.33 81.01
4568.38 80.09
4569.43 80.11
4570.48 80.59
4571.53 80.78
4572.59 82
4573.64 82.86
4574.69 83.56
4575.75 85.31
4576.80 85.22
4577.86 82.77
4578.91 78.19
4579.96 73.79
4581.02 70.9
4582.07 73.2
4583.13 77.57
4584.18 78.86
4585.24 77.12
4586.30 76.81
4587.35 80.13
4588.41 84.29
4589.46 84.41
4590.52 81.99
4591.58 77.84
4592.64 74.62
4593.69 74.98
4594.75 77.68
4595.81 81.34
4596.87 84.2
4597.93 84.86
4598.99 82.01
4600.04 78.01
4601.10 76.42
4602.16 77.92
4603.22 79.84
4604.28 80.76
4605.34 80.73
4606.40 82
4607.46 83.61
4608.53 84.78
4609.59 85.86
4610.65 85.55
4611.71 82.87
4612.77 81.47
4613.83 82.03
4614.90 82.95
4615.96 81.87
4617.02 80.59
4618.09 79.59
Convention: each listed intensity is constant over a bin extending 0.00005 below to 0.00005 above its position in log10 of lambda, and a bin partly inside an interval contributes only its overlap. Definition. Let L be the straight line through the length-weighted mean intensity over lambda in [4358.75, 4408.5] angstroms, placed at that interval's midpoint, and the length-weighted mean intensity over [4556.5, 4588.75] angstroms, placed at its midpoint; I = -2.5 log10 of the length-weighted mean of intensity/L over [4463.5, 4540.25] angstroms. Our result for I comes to -0.030 mag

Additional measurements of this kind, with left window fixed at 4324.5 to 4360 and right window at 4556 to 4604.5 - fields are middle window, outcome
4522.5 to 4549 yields 0.06 mag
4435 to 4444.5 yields -0.01 mag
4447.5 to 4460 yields 0.05 mag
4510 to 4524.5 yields -0.06 mag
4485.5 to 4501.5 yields -0.05 mag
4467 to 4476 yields -0.01 mag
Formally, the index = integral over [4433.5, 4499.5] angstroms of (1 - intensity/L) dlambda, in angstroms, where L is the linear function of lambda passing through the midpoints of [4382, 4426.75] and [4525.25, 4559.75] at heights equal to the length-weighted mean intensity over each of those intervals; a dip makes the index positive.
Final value -3.5 angstroms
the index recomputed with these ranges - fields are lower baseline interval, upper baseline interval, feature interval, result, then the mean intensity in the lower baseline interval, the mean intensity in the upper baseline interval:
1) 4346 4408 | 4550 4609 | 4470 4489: -1.00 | 64.9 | 79.9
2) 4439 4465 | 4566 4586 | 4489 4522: -2.54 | 70.1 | 79.6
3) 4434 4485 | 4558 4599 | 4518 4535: 0.80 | 71.7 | 80.3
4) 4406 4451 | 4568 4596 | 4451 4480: 0.64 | 70.3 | 79.5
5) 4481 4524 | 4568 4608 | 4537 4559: 0.56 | 79.1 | 79.9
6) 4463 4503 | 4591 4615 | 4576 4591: 0.21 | 76.2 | 80.9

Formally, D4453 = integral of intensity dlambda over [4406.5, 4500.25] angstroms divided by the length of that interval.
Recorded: 72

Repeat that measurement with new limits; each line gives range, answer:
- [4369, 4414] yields 63.8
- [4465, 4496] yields 75.5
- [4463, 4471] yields 71.8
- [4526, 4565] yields 75.7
